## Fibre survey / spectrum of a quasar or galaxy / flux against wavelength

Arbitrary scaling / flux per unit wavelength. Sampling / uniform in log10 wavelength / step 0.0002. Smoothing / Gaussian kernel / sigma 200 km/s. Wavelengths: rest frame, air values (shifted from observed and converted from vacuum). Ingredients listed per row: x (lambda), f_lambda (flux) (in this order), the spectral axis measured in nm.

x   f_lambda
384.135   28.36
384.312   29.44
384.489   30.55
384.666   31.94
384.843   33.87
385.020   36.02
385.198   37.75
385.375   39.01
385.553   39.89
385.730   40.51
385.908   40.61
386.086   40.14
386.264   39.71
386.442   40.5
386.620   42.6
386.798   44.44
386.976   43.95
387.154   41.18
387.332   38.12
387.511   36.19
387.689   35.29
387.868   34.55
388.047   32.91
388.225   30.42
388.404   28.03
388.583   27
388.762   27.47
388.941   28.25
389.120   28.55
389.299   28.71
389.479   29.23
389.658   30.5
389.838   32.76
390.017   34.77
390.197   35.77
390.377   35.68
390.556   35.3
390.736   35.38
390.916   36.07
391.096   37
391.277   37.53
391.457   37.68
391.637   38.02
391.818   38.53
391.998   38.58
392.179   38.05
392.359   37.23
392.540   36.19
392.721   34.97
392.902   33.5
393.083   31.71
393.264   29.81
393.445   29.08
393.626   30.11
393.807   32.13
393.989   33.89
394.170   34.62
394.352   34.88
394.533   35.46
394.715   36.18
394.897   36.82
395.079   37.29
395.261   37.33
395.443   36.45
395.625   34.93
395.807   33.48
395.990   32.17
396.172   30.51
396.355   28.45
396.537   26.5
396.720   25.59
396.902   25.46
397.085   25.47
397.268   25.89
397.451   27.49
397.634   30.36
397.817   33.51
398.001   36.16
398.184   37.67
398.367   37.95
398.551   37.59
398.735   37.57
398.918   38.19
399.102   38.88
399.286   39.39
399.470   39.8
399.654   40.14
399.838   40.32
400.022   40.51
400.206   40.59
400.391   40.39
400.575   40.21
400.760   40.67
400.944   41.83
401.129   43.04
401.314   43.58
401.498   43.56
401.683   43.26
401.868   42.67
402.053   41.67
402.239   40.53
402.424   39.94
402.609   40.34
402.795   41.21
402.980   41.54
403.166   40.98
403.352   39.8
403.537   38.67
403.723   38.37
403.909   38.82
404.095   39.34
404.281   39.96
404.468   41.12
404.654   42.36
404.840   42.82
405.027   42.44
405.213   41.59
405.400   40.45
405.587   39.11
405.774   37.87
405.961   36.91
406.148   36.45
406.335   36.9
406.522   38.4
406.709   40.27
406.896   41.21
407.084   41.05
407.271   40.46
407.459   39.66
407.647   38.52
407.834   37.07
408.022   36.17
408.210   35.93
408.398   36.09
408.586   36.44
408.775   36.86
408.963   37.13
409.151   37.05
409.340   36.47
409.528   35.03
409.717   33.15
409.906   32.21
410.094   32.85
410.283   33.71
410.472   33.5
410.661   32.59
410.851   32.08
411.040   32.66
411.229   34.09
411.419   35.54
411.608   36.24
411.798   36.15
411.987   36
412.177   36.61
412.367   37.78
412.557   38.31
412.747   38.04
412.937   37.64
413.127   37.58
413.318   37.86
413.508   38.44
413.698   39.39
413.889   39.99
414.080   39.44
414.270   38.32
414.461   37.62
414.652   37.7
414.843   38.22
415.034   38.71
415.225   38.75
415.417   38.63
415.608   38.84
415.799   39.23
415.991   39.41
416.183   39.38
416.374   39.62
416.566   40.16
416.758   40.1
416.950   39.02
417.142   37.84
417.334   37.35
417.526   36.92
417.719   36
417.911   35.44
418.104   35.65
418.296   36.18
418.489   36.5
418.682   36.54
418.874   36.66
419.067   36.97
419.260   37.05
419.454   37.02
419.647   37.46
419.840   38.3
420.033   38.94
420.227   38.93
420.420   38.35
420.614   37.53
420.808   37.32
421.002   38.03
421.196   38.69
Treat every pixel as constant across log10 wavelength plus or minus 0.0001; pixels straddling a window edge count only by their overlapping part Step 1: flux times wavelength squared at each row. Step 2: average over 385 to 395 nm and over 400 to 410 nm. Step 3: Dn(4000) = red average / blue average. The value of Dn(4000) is 1.20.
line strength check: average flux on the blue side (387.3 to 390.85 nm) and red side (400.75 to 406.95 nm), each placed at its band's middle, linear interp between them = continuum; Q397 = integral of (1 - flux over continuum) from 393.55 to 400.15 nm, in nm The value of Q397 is 0.43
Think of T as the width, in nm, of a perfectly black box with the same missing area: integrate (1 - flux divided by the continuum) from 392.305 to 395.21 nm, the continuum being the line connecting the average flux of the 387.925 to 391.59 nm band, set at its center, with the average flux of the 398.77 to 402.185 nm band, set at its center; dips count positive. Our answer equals 0.14 nm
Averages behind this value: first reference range 32.5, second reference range 41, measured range 34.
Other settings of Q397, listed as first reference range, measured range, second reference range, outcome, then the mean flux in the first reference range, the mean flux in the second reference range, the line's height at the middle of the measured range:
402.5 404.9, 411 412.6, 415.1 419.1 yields 0.119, 40.4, 37.9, 38.9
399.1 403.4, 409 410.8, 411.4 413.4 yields 0.185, 41.1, 37.1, 38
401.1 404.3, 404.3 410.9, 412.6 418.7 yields 0.394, 40.9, 38.2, 39.9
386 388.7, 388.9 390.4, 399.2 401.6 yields 0.245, 36.9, 41.1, 37.6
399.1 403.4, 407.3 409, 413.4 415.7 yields 0.112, 41.1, 38.7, 39.8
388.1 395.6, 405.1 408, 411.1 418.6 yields -0.211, 33.8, 37.8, 36.4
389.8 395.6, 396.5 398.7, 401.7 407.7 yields 0.366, 35.3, 40.1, 37.3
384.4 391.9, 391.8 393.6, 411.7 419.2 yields 0.074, 35.5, 37.9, 35.9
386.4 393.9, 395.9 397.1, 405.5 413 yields 0.250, 34.6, 36.5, 35.2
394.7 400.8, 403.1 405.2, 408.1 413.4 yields -0.311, 34.9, 35.6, 35.2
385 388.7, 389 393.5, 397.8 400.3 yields 0.412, 37.5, 38.6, 37.9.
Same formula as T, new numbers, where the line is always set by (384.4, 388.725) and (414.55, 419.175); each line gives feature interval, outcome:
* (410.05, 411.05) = 0.13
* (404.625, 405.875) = -0.11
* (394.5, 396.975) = 0.30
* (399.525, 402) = -0.28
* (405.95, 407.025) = -0.03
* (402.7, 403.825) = -0.08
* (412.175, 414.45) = -0.03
